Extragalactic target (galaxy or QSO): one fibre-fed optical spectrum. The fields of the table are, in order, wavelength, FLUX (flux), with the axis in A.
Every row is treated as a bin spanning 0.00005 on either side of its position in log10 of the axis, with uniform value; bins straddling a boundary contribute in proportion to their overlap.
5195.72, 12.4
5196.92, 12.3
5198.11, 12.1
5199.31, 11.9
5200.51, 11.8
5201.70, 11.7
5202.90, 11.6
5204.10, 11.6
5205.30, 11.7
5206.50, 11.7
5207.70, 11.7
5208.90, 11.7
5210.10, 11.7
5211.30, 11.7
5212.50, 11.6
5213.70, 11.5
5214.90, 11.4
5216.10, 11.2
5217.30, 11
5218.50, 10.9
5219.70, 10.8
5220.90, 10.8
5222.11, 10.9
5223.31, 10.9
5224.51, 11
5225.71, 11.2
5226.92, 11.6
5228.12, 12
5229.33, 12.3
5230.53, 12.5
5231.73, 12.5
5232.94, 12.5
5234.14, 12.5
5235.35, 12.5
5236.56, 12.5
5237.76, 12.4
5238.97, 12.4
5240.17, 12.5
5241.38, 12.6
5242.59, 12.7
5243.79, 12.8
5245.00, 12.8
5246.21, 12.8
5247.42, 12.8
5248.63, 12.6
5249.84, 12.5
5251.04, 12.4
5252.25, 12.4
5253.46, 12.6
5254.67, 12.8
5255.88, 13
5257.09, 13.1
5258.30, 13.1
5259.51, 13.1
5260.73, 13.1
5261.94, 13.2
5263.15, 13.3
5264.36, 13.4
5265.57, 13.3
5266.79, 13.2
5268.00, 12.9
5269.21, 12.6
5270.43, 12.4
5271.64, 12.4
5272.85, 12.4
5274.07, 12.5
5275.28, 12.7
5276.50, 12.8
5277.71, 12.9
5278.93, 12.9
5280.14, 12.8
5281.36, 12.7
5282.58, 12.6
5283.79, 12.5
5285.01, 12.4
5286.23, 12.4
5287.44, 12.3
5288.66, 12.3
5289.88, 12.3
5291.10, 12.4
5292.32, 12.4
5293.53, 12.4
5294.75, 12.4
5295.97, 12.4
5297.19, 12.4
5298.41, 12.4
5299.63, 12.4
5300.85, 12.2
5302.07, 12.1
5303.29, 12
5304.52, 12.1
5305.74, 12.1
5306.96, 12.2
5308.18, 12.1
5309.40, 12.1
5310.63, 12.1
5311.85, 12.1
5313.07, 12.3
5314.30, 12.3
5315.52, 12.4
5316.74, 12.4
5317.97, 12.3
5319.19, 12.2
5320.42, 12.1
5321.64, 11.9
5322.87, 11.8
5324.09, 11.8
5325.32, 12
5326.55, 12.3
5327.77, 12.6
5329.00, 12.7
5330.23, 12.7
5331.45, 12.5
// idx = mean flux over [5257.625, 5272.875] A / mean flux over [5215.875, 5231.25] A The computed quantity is 1.14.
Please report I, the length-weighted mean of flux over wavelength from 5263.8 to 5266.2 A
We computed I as 13.3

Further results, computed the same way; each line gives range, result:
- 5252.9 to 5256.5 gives 12.8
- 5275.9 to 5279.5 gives 12.9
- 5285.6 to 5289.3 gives 12.3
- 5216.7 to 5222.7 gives 10.9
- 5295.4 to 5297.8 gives 12.4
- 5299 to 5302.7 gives 12.2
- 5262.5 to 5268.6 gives 13.2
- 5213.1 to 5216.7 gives 11.4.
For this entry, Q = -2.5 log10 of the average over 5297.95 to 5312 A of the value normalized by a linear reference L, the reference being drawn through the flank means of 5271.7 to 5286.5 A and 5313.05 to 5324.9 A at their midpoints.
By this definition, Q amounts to 0.01 mag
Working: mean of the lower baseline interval 12.6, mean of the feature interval 12.2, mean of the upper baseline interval 12.1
